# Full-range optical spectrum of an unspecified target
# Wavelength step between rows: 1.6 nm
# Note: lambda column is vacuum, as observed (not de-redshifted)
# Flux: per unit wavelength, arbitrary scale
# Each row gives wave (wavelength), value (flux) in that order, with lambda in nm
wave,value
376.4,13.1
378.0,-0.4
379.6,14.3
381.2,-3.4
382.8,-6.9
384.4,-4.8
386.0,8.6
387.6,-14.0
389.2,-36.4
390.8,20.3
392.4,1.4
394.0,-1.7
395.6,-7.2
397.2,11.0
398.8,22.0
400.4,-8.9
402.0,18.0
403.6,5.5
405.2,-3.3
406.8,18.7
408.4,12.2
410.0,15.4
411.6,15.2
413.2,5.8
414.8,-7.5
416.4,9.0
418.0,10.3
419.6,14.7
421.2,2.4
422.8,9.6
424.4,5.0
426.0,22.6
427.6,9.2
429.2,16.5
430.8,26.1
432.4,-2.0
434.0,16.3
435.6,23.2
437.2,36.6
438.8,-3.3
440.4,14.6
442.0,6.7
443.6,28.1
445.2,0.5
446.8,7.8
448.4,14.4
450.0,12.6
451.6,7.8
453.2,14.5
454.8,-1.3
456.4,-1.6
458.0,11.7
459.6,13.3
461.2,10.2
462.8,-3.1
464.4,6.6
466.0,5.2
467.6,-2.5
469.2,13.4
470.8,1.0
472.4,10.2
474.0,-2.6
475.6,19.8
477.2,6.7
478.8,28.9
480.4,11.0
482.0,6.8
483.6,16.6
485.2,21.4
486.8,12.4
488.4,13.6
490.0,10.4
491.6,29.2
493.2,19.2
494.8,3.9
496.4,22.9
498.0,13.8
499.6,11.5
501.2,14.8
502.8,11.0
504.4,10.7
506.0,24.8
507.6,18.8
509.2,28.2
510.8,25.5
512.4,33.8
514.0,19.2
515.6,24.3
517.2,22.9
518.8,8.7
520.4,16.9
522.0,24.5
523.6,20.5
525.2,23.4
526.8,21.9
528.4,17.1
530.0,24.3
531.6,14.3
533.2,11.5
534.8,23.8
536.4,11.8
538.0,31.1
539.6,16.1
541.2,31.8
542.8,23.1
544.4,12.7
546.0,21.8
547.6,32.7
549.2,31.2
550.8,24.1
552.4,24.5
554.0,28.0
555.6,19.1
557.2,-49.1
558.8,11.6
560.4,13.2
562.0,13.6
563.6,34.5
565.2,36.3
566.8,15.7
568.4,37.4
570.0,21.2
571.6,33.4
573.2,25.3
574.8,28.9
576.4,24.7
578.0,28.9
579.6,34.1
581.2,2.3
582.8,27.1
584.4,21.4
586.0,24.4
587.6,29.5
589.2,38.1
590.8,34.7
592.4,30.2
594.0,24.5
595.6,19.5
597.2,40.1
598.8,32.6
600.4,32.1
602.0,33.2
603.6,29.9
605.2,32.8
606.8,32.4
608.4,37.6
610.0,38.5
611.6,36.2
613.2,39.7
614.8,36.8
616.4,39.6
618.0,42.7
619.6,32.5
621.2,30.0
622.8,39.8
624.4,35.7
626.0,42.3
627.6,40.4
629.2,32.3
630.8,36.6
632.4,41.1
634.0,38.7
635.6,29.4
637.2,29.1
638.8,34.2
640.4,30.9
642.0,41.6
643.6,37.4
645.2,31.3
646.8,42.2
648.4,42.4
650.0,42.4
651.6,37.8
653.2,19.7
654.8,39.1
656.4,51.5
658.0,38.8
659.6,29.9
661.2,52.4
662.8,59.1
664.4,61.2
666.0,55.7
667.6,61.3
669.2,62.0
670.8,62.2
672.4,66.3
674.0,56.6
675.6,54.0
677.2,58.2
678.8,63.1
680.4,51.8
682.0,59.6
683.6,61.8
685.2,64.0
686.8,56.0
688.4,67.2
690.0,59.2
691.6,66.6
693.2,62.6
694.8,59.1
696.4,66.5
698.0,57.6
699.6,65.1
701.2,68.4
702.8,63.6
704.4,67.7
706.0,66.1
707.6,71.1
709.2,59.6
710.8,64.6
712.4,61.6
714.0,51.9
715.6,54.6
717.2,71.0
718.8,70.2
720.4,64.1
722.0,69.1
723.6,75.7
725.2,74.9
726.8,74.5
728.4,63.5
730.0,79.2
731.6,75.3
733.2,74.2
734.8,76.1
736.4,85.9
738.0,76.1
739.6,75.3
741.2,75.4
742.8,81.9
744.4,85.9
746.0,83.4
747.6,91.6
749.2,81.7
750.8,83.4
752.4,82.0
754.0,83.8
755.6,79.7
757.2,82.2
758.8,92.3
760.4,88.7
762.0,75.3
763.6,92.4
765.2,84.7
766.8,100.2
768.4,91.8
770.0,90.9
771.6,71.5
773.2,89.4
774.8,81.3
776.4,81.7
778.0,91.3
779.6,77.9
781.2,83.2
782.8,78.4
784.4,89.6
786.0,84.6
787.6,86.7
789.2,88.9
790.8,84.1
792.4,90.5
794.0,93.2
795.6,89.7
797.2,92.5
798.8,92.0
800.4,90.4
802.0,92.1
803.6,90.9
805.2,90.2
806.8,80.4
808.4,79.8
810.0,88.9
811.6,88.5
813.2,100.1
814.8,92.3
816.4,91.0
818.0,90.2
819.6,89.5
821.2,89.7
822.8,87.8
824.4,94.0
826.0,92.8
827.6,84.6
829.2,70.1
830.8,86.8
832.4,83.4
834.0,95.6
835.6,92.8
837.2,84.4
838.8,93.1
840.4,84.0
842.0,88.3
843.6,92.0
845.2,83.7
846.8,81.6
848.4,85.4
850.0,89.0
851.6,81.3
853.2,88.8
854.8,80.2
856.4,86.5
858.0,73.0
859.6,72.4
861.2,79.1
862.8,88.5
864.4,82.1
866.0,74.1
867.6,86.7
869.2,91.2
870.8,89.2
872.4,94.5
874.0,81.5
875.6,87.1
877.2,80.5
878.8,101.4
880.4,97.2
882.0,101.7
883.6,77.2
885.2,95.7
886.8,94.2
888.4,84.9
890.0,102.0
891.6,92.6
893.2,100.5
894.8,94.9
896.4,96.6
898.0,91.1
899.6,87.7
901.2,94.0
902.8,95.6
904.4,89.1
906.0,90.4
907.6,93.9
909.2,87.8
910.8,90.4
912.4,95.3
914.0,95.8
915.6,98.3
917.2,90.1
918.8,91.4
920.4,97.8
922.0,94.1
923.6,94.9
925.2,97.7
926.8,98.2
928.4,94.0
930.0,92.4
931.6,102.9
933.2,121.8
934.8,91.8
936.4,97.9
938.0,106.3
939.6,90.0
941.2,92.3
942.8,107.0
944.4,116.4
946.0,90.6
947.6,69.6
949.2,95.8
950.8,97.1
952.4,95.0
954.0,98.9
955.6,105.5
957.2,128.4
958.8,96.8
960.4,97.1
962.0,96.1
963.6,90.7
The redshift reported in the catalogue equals 0.66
